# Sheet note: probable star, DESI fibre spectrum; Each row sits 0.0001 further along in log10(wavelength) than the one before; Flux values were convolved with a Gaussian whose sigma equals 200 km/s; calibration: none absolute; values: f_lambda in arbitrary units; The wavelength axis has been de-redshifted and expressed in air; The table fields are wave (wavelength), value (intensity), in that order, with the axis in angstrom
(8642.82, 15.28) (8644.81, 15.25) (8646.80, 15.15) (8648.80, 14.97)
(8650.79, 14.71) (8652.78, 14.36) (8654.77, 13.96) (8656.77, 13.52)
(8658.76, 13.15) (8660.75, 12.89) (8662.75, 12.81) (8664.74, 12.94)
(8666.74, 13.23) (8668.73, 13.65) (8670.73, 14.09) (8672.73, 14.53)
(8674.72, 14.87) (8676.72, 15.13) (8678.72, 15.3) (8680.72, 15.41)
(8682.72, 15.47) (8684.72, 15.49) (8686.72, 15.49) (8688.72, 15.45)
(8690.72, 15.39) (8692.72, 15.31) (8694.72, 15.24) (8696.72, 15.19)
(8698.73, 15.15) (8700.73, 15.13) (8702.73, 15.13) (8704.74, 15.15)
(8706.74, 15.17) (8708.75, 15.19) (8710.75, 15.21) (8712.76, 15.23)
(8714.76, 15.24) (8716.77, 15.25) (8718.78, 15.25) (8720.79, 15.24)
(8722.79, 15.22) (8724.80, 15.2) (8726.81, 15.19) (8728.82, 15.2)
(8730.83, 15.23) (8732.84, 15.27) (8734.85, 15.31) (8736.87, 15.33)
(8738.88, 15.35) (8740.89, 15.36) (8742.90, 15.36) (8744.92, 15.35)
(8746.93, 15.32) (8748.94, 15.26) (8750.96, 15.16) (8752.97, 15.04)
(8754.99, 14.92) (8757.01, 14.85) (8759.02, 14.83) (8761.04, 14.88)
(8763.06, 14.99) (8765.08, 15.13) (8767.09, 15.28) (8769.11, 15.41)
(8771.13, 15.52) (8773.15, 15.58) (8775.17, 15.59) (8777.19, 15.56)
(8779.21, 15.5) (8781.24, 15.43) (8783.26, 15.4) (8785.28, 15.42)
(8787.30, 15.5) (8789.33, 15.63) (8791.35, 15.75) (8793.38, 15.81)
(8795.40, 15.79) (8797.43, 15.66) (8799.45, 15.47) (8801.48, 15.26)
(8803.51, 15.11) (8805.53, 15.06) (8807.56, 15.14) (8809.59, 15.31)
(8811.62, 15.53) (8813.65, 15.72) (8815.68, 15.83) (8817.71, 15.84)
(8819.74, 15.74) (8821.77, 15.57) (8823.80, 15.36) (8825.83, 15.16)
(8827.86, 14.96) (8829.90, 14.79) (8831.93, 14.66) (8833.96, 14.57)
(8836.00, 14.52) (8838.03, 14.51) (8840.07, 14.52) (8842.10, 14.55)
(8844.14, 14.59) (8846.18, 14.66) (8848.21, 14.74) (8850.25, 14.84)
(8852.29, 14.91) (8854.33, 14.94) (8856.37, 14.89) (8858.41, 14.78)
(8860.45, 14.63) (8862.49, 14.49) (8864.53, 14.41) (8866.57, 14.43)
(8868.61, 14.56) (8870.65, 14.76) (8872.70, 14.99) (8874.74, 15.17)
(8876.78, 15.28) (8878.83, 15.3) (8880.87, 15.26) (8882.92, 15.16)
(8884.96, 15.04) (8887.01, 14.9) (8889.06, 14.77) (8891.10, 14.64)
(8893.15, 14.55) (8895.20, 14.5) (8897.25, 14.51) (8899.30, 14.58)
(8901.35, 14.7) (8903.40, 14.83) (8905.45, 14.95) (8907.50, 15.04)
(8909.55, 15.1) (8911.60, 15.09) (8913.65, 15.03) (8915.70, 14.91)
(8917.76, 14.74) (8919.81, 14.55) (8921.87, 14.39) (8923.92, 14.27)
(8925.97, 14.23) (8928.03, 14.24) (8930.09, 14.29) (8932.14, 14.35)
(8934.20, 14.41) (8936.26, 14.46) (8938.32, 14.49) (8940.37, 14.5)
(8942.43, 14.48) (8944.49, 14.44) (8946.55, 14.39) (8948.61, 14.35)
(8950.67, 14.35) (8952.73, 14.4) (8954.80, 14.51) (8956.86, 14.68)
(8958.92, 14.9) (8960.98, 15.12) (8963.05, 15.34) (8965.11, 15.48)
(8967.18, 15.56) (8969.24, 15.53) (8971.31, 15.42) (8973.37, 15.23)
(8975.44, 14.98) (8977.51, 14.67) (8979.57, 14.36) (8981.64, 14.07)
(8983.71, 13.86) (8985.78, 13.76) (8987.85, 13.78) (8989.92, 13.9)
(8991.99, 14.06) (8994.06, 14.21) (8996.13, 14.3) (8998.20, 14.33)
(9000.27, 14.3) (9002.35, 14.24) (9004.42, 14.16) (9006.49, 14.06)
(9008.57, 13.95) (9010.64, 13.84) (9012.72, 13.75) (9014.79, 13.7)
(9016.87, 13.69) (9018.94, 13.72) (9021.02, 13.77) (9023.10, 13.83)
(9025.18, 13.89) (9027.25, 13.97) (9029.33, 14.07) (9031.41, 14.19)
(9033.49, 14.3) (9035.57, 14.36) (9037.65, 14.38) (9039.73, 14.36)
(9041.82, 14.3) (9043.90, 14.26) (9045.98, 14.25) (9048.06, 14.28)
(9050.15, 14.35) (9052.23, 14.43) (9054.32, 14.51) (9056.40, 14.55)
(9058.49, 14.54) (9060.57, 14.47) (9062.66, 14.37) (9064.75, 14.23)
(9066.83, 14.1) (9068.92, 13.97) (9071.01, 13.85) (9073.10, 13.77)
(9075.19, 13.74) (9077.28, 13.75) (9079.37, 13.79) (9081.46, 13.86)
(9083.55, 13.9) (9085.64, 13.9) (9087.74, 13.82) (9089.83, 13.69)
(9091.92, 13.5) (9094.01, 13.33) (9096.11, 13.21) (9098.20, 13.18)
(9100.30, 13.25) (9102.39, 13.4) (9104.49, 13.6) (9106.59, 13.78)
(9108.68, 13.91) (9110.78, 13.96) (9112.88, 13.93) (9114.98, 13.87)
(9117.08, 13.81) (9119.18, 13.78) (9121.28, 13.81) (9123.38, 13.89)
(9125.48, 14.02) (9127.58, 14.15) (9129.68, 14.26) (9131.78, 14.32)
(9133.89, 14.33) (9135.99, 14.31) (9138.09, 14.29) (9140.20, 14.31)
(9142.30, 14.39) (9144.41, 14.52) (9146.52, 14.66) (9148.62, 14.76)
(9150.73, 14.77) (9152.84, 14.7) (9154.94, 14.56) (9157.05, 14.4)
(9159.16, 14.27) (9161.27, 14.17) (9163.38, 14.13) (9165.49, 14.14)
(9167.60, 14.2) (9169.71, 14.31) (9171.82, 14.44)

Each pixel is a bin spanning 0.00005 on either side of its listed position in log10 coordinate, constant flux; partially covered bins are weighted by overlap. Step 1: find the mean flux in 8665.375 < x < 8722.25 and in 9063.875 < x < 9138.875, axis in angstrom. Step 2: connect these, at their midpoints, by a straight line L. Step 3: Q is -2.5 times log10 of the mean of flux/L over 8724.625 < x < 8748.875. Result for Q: -0.027 mag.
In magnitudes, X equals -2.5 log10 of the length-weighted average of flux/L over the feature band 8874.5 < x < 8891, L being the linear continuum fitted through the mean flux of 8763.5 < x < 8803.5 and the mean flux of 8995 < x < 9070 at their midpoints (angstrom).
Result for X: -0.009 mag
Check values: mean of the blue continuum 15.5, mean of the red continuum 14.2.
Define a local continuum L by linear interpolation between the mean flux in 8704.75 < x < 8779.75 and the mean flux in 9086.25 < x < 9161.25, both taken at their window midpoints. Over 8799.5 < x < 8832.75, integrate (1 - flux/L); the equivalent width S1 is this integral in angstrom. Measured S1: -0.7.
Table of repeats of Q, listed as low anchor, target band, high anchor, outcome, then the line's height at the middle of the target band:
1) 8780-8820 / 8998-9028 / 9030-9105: 0.028 mag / 14.3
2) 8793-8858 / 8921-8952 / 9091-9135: 0.016 mag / 14.6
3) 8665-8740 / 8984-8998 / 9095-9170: 0.031 mag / 14.4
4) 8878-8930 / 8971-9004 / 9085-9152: 0.010 mag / 14.4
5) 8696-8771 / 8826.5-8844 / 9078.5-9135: 0.012 mag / 14.8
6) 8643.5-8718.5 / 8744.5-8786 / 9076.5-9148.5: -0.050 mag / 14.6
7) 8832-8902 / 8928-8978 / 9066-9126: -0.029 mag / 14.4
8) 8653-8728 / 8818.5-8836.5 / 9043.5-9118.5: -0.044 mag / 14.5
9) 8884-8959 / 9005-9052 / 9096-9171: 0.022 mag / 14.4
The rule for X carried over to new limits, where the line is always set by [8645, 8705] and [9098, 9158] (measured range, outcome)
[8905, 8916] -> -0.05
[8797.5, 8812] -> -0.06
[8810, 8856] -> -0.04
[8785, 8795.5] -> -0.08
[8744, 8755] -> -0.05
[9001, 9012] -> 0.02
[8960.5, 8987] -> -0.04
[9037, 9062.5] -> -0.01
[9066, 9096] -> 0.03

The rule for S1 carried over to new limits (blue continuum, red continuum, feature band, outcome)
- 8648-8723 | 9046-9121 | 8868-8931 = -2.2 angstrom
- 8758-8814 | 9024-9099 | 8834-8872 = 1.0 angstrom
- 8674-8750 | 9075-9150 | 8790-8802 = -0.5 angstrom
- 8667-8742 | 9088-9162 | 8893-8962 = -0.2 angstrom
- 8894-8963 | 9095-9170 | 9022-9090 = 0.8 angstrom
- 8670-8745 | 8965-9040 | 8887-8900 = 0.0 angstrom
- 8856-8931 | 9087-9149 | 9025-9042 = 0.0 angstrom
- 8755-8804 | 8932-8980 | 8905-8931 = 0.4 angstrom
